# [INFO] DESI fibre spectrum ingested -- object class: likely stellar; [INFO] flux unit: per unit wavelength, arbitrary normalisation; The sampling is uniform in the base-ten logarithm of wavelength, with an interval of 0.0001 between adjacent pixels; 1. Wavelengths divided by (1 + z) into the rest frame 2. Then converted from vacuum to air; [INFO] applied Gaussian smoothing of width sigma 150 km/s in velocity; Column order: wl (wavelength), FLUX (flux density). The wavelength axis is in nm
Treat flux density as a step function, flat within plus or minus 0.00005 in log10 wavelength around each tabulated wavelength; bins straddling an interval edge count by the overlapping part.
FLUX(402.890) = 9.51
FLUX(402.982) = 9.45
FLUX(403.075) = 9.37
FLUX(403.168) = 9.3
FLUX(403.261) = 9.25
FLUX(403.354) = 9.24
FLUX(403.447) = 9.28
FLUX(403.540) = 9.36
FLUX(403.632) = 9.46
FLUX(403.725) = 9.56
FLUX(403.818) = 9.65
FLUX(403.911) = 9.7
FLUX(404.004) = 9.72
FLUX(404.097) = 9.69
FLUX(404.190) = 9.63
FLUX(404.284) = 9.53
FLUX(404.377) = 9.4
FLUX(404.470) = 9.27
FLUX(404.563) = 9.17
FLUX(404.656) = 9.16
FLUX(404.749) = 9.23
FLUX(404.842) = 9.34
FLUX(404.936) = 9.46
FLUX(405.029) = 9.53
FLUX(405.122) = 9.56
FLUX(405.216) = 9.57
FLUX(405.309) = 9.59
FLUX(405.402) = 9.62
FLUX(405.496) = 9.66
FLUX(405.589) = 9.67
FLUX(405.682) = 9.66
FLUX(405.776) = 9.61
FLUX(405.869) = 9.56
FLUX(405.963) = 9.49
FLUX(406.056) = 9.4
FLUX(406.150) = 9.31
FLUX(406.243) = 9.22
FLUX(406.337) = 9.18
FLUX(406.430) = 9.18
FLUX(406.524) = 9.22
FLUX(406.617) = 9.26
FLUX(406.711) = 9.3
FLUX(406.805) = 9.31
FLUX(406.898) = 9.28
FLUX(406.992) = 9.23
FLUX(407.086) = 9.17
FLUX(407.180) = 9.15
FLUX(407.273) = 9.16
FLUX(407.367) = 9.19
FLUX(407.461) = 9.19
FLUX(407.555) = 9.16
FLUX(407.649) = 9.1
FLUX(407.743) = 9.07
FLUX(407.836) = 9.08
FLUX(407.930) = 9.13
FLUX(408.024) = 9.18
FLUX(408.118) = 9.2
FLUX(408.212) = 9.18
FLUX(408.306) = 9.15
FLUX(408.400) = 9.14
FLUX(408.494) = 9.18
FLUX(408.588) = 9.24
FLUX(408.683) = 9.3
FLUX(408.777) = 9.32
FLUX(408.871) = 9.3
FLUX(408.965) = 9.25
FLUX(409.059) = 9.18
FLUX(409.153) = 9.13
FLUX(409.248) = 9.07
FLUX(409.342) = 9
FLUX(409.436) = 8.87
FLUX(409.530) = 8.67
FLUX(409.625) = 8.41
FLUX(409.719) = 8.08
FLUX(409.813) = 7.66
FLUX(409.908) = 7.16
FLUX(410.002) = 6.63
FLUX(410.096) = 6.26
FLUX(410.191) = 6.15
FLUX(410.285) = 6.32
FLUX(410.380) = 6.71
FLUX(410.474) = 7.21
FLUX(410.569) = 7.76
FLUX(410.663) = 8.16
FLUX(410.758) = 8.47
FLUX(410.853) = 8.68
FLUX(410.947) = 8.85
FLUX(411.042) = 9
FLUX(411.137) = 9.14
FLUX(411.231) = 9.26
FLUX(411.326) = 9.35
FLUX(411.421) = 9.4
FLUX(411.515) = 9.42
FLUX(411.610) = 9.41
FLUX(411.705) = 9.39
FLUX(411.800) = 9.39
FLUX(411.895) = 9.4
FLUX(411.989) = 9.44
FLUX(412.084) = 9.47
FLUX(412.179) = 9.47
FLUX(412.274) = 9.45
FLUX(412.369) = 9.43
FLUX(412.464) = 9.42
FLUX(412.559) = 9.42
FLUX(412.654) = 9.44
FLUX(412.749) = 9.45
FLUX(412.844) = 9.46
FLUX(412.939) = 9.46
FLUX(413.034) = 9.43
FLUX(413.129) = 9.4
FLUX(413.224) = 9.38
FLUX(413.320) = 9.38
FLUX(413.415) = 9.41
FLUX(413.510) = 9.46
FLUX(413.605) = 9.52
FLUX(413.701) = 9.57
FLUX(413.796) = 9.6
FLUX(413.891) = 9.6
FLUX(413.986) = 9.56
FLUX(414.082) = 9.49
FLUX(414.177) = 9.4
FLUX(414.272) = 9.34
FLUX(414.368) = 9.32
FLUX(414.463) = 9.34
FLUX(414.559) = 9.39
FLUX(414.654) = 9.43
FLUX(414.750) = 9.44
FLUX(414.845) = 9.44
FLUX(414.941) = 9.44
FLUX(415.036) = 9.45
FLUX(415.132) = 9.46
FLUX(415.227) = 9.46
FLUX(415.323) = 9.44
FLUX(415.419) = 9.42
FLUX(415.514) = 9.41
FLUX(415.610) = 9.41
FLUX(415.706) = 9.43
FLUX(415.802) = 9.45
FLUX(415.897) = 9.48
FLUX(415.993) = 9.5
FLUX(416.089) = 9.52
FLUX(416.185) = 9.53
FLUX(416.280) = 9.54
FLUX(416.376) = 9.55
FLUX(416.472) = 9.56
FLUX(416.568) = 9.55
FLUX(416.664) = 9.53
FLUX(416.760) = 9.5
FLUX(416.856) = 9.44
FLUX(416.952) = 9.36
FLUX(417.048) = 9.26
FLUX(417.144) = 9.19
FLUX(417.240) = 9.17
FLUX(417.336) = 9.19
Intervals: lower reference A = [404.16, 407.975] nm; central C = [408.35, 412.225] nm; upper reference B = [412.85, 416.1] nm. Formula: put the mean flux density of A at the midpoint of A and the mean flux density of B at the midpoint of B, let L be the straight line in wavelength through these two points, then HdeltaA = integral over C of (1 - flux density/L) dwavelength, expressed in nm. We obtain 0.33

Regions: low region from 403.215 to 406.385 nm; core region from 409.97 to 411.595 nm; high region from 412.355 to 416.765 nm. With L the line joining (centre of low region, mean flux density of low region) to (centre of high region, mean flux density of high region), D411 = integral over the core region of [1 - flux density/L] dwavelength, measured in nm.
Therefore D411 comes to 0.24 nm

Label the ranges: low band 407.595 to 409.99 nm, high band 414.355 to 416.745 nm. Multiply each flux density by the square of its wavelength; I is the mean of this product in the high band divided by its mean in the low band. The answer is 1.10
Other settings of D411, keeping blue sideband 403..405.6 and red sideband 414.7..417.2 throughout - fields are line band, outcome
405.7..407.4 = 0.029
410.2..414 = 0.160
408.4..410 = 0.119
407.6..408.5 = 0.030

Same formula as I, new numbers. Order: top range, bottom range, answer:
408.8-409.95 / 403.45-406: 0.93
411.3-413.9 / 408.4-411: 1.16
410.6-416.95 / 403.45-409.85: 1.05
